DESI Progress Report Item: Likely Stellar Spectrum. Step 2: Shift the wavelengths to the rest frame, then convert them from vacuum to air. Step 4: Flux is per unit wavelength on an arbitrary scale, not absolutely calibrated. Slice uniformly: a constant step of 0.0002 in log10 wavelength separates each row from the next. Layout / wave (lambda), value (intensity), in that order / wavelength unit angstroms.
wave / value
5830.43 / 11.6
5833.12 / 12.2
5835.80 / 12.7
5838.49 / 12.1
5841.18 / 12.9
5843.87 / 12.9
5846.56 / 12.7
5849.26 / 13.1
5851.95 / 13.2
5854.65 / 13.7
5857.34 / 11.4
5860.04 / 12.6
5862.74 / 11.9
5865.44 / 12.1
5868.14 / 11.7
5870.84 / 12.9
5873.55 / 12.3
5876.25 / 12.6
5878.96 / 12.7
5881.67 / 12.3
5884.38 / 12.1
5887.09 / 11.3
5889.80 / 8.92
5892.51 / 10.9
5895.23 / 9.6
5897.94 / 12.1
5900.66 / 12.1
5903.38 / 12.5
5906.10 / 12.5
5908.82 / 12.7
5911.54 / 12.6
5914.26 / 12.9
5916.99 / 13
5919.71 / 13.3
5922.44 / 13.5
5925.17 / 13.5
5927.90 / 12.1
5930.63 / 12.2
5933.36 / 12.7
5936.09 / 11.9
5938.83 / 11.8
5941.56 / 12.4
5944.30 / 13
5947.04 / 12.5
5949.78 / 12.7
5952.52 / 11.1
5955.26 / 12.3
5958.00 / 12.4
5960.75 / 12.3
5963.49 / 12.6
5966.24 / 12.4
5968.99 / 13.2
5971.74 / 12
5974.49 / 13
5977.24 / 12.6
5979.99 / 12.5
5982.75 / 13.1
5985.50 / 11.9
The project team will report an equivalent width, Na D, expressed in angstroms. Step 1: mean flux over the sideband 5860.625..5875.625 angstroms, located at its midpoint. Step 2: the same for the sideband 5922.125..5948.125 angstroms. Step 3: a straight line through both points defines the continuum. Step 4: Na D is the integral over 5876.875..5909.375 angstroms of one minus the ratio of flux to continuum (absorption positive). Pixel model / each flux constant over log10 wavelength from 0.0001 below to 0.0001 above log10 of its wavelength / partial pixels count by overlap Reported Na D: 1.8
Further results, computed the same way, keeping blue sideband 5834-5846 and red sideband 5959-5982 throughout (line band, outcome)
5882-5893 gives 1.5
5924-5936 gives 0.1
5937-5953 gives 0.4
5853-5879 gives 0.5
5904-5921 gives -0.3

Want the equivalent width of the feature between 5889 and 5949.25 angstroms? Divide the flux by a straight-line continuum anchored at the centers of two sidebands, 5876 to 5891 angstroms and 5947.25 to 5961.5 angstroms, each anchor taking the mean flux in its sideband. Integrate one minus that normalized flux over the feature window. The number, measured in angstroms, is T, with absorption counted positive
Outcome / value -1.8 angstroms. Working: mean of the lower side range 11.6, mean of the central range 12.3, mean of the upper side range 12.2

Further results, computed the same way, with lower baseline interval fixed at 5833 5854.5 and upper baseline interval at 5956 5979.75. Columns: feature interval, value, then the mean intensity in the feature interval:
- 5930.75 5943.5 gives 0.4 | 12.2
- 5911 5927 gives -0.6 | 13.1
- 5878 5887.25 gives 0.4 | 12.2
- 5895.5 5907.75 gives 0.6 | 12.1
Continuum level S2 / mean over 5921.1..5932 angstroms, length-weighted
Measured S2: 12.8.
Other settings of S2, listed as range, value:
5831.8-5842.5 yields 12.5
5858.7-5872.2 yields 12.2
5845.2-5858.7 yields 12.8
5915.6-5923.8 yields 13.3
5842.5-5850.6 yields 12.9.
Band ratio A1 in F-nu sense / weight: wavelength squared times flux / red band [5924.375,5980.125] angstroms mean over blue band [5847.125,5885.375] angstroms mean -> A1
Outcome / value 1.0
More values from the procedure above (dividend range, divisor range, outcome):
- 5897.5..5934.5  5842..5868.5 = 1.03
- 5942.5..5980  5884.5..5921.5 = 1.07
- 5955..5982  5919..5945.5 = 1.01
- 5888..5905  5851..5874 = 0.90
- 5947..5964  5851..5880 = 1.01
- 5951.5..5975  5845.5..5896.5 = 1.06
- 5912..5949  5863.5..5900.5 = 1.10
